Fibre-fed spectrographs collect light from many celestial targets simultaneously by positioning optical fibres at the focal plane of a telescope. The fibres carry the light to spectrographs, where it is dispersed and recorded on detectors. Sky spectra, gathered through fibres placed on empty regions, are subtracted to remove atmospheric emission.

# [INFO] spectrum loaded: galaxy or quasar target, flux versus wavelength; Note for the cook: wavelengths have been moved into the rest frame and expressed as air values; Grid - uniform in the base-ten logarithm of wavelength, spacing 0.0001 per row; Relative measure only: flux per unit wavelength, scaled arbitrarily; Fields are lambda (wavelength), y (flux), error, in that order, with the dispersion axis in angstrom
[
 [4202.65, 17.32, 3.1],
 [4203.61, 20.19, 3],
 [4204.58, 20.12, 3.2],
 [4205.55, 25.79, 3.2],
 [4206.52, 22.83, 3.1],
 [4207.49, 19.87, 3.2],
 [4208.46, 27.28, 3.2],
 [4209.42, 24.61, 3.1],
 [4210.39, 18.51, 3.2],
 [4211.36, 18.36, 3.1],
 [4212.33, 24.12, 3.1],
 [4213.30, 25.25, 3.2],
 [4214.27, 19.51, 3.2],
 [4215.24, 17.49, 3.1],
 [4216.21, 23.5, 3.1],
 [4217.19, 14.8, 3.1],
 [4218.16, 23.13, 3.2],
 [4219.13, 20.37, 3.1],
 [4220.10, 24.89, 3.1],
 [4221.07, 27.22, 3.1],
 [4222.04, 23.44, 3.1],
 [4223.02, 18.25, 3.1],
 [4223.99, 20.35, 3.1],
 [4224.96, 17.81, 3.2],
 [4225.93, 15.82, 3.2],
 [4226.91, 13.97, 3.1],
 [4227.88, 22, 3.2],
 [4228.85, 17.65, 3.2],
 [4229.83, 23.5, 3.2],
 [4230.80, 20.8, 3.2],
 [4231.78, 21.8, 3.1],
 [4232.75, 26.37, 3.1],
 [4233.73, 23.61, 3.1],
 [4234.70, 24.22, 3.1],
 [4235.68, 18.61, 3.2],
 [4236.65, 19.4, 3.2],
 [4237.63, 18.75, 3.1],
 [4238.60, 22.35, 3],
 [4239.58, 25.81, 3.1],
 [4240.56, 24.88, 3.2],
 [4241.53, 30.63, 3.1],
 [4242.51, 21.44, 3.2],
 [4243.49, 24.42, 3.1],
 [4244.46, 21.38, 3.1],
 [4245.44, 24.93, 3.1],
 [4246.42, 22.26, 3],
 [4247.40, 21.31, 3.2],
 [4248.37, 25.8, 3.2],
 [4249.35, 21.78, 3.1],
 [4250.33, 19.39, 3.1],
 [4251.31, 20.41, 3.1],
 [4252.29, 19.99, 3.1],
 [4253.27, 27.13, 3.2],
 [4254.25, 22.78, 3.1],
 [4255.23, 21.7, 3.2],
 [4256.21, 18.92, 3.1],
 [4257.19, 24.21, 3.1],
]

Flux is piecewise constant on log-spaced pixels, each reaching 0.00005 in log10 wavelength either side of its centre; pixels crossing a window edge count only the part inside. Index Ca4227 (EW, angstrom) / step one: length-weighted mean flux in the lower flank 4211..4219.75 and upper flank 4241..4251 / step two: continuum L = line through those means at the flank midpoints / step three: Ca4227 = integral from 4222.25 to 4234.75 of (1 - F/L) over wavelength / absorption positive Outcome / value 0.85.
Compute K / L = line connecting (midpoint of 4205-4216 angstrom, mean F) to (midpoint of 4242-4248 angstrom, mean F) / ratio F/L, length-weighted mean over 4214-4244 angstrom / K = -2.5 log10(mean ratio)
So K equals 0.05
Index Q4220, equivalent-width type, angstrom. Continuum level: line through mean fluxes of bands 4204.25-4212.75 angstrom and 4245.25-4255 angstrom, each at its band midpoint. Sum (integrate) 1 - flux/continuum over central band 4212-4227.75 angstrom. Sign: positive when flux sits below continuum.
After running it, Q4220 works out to 1.28 angstrom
